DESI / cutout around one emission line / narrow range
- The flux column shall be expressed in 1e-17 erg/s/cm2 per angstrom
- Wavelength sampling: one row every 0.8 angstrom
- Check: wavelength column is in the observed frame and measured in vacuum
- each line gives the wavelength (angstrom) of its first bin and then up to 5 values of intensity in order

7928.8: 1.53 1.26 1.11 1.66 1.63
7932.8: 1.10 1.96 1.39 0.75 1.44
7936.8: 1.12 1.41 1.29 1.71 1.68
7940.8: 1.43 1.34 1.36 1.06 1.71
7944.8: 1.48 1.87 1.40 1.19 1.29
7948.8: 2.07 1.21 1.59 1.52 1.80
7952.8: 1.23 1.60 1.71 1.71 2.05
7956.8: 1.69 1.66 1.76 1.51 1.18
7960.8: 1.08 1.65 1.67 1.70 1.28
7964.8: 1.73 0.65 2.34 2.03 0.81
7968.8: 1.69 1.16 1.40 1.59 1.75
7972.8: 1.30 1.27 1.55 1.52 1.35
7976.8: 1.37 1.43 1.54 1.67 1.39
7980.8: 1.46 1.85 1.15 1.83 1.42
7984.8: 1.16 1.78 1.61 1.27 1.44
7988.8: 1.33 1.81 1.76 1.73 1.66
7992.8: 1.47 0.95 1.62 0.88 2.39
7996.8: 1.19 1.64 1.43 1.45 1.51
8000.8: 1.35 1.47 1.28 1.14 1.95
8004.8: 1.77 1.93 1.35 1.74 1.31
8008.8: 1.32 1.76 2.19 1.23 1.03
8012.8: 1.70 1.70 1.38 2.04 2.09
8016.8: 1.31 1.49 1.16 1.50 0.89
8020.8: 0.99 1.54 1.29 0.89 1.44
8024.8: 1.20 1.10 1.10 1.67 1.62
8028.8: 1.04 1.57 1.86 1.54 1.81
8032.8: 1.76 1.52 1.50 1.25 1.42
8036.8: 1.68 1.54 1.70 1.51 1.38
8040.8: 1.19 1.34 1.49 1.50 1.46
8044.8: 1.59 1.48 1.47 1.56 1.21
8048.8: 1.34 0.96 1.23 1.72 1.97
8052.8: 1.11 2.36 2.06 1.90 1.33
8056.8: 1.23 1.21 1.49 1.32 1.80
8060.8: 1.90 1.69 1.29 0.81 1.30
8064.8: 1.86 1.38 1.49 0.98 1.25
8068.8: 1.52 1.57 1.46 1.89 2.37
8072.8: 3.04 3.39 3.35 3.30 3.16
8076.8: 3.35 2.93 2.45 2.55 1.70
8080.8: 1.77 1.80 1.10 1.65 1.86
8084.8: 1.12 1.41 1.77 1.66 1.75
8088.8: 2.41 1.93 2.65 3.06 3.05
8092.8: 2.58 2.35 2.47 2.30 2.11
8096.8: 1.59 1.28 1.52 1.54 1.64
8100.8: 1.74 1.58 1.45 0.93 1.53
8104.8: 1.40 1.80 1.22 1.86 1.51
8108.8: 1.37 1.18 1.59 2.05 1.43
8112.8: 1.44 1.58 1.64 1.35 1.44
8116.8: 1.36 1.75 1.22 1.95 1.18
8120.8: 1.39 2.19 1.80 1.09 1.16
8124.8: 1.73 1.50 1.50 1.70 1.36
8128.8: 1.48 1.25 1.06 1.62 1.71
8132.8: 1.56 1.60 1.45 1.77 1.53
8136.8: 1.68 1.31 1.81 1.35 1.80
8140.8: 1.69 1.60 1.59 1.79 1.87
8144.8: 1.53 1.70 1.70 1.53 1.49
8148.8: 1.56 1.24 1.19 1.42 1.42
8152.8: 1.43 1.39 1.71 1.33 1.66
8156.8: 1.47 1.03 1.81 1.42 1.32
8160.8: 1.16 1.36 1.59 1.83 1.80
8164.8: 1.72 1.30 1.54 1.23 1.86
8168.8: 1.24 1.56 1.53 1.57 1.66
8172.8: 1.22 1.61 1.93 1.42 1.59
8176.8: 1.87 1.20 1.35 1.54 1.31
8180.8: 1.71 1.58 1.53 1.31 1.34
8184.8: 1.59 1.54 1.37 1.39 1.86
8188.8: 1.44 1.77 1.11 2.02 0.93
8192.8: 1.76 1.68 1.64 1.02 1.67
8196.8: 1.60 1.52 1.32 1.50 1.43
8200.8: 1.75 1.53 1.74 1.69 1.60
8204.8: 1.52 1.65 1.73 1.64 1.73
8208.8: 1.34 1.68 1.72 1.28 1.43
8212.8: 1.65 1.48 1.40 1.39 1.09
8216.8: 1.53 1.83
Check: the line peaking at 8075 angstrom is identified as [S II]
